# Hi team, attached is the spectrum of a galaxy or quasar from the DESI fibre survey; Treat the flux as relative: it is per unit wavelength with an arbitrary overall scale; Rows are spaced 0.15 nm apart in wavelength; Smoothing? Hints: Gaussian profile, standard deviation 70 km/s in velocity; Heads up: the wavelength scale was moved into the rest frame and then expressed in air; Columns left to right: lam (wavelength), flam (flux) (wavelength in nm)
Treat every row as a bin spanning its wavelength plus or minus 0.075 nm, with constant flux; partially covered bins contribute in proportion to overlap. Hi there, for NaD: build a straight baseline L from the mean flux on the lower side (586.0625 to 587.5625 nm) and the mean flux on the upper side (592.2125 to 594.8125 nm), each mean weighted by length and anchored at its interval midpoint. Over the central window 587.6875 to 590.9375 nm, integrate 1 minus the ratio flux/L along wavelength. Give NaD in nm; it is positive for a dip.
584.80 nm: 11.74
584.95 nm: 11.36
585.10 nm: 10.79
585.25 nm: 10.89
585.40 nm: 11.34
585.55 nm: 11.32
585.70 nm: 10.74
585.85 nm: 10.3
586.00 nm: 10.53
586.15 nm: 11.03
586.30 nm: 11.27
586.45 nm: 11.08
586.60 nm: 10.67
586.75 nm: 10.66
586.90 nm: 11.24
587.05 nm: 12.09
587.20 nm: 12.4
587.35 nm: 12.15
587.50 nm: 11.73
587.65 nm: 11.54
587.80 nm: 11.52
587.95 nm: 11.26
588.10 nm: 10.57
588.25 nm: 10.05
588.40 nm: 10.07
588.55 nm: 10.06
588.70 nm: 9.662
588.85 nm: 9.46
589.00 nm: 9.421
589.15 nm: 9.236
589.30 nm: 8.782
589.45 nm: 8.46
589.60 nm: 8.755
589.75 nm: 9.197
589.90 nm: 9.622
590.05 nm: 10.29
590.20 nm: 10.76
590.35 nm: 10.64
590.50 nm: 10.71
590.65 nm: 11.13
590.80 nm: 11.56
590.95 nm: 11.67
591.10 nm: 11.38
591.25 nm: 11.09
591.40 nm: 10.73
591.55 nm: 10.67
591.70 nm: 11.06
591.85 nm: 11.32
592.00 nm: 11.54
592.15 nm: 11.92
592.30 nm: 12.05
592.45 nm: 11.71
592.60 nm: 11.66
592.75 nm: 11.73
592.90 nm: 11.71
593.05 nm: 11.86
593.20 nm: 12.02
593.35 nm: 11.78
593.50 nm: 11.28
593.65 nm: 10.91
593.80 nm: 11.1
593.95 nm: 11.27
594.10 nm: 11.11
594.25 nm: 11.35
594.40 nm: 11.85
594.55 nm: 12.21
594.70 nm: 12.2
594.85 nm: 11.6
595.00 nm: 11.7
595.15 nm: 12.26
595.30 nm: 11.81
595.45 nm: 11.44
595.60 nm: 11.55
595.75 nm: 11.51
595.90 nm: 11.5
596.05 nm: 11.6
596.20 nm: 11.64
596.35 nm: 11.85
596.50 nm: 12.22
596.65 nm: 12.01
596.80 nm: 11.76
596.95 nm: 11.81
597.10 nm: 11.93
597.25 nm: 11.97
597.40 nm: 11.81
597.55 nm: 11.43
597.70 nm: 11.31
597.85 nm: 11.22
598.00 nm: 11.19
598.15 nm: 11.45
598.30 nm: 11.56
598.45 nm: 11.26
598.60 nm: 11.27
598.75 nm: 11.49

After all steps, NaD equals 0.39 nm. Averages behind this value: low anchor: 11.4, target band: 10.1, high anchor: 11.6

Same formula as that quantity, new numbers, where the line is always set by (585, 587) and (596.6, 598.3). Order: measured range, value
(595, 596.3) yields -0.02 nm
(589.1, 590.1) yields 0.18 nm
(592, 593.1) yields -0.04 nm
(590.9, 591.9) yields 0.01 nm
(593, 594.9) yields -0.03 nm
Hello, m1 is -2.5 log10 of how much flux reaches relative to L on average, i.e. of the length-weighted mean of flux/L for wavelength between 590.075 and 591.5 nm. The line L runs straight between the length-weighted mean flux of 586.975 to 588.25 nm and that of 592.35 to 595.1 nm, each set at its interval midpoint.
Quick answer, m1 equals 0.05 mag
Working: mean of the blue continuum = 11.6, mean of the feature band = 11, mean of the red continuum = 11.6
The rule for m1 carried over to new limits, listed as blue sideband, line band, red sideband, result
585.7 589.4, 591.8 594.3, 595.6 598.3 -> -0.03 mag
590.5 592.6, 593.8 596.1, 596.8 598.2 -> -0.02 mag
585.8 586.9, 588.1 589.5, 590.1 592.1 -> 0.15 mag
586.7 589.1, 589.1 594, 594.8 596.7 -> 0.04 mag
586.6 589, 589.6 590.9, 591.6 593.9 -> 0.08 mag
